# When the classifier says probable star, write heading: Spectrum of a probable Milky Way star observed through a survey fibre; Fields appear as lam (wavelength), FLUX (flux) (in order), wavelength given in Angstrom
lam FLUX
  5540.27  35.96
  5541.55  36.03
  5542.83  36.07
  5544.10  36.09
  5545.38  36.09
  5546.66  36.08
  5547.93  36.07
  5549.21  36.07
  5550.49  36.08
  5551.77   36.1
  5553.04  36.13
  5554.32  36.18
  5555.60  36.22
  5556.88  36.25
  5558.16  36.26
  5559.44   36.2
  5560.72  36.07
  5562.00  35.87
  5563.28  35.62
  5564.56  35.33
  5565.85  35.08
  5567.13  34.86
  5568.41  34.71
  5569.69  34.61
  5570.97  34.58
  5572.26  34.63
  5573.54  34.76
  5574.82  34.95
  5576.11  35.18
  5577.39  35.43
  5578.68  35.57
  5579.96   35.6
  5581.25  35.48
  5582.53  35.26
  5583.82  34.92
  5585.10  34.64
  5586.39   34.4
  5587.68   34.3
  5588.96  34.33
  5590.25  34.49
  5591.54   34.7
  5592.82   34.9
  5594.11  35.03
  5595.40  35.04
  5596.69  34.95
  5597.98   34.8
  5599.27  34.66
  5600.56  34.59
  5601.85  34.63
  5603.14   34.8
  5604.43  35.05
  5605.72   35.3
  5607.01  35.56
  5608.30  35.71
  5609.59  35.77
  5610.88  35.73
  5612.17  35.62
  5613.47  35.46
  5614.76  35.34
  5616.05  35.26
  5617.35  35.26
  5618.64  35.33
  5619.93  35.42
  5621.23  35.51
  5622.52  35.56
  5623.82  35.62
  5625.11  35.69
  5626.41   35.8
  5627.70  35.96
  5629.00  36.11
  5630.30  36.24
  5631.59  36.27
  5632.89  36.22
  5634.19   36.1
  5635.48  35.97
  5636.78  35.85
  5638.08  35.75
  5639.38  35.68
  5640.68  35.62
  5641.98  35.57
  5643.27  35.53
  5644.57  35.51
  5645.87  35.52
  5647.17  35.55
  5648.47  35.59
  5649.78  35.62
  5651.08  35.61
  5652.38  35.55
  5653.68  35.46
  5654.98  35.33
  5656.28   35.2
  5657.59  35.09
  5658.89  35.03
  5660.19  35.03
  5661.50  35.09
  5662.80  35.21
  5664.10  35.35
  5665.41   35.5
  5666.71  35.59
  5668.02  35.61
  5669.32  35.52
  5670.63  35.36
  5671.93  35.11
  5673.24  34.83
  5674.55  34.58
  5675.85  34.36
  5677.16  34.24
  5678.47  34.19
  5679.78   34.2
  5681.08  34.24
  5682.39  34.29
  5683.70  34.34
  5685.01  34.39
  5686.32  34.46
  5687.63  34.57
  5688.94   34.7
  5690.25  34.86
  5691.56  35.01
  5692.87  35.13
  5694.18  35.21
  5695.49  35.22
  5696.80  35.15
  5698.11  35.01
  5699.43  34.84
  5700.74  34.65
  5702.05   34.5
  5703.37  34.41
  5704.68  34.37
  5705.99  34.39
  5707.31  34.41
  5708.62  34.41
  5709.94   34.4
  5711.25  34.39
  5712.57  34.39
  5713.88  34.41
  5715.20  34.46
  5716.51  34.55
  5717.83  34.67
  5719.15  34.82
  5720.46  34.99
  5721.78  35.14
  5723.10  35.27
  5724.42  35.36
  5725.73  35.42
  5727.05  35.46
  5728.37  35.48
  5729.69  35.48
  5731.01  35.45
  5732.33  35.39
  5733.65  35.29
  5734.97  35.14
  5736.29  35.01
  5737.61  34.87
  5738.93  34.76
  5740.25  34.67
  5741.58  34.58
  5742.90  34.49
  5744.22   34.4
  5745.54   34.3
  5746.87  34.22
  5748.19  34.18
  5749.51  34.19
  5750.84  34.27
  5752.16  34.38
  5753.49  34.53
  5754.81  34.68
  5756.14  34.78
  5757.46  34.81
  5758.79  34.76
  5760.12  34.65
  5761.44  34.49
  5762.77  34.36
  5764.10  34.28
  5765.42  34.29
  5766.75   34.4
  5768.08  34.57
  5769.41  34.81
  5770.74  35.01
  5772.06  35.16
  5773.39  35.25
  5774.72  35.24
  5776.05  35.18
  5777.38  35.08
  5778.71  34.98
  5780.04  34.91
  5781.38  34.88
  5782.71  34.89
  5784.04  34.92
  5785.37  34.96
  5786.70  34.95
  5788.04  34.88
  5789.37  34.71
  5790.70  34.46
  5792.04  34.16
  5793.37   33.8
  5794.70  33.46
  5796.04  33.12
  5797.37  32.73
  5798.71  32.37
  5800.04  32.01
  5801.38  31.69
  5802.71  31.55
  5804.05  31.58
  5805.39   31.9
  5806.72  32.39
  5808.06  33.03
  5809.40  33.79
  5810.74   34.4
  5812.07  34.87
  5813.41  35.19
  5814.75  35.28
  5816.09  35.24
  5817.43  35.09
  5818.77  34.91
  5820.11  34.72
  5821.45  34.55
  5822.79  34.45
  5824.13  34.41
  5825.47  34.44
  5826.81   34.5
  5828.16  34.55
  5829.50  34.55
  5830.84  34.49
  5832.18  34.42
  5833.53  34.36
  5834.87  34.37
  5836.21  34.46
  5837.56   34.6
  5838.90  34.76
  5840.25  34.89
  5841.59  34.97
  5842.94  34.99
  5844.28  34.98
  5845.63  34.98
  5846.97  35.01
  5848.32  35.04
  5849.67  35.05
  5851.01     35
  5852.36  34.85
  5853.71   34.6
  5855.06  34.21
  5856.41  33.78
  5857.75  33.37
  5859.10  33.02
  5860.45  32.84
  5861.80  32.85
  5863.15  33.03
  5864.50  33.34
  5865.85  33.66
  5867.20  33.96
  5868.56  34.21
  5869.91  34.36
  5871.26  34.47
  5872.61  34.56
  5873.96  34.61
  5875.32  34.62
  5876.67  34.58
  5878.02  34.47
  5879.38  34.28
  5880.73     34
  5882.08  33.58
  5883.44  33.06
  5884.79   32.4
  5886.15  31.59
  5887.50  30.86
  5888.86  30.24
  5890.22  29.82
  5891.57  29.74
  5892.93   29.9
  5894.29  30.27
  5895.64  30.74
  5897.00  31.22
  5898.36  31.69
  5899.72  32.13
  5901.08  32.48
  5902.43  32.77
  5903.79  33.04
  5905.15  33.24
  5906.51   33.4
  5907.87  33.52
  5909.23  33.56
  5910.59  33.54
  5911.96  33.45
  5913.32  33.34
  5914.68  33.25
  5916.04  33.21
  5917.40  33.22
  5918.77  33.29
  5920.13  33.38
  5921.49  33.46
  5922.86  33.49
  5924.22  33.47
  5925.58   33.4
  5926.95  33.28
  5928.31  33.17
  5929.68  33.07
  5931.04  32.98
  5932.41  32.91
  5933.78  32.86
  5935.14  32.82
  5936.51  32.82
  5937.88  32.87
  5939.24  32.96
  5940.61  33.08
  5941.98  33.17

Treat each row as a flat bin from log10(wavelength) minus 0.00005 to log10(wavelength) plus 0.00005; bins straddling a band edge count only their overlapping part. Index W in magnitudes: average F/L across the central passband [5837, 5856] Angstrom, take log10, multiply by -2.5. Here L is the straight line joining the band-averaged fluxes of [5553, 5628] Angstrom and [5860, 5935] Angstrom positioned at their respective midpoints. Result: -0.05 mag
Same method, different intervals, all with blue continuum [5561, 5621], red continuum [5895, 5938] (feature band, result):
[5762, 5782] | -0.029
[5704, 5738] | -0.021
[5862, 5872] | -0.017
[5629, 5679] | -0.023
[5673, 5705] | -0.006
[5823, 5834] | -0.029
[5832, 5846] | -0.039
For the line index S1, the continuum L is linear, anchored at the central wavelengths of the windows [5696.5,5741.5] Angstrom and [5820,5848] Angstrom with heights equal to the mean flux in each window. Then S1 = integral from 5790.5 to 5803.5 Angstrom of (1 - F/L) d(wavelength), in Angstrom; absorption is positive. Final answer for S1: 0.7 Angstrom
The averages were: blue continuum 34.9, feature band 32.9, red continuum 34.6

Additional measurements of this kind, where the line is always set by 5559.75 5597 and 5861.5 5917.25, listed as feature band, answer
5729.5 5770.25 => -0.99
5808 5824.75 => -0.65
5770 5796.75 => -0.88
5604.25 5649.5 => -1.28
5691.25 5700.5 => -0.23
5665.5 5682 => -0.23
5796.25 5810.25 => 0.46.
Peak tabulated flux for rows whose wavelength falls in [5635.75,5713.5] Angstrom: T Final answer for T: 35.85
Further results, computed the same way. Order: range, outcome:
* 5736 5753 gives 35.01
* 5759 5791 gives 35.25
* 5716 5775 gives 35.48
